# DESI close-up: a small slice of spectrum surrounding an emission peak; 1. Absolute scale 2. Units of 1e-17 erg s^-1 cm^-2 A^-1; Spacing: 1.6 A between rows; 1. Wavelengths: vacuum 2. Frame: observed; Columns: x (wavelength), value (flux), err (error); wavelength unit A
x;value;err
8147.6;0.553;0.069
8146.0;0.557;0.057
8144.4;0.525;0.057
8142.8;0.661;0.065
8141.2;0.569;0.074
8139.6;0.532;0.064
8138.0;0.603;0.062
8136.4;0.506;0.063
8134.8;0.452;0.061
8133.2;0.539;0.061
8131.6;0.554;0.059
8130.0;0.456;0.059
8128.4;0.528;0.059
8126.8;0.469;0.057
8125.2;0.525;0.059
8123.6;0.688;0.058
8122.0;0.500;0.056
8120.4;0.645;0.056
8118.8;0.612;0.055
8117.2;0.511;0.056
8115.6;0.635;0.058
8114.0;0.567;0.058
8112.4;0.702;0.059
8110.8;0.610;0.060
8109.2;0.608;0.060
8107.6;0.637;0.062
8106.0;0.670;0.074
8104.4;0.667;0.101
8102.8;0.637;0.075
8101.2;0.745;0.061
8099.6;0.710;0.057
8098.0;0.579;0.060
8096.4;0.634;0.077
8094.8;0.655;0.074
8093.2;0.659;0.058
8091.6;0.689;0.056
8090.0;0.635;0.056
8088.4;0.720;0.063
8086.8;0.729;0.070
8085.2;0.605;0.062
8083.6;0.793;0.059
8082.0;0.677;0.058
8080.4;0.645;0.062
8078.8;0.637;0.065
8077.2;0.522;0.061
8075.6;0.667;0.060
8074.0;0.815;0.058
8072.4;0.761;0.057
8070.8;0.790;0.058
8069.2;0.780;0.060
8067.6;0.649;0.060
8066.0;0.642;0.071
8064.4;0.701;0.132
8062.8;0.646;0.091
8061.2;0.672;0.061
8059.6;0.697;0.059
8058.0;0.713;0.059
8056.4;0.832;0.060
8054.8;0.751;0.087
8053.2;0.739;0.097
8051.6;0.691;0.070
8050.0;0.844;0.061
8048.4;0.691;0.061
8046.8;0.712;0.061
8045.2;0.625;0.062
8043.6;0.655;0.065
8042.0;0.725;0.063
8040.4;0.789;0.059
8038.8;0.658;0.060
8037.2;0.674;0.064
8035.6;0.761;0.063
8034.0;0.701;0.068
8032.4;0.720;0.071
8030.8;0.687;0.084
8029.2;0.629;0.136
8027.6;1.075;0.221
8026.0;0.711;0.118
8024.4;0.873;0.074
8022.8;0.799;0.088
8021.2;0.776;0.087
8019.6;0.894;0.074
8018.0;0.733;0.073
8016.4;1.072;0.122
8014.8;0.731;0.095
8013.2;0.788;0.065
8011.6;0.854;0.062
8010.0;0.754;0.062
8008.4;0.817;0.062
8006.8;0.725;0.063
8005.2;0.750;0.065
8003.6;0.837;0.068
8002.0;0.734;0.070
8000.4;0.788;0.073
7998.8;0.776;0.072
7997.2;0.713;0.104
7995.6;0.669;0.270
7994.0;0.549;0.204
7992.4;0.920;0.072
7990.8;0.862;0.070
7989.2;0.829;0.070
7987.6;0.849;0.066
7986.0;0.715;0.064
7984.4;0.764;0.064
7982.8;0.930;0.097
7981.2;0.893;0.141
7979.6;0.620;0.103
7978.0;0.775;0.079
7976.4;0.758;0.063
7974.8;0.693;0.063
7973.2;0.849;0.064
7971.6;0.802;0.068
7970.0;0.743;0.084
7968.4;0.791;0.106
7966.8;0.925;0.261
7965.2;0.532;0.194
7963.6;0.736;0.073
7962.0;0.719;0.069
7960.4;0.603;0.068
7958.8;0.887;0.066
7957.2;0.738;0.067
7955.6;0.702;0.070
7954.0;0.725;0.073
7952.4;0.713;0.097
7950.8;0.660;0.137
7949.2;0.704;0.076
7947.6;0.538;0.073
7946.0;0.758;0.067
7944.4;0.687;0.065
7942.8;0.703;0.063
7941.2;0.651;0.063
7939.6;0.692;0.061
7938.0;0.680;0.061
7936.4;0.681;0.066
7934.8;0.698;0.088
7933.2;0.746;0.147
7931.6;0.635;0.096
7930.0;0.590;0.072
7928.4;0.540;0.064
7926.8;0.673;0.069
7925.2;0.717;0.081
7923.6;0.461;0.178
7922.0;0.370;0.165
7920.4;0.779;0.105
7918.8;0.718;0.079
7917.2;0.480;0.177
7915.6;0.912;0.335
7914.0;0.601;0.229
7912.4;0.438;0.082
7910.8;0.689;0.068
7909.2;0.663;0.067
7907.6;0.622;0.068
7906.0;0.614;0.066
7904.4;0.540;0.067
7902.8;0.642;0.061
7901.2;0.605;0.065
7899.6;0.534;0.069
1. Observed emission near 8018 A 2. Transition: Mg II 2798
